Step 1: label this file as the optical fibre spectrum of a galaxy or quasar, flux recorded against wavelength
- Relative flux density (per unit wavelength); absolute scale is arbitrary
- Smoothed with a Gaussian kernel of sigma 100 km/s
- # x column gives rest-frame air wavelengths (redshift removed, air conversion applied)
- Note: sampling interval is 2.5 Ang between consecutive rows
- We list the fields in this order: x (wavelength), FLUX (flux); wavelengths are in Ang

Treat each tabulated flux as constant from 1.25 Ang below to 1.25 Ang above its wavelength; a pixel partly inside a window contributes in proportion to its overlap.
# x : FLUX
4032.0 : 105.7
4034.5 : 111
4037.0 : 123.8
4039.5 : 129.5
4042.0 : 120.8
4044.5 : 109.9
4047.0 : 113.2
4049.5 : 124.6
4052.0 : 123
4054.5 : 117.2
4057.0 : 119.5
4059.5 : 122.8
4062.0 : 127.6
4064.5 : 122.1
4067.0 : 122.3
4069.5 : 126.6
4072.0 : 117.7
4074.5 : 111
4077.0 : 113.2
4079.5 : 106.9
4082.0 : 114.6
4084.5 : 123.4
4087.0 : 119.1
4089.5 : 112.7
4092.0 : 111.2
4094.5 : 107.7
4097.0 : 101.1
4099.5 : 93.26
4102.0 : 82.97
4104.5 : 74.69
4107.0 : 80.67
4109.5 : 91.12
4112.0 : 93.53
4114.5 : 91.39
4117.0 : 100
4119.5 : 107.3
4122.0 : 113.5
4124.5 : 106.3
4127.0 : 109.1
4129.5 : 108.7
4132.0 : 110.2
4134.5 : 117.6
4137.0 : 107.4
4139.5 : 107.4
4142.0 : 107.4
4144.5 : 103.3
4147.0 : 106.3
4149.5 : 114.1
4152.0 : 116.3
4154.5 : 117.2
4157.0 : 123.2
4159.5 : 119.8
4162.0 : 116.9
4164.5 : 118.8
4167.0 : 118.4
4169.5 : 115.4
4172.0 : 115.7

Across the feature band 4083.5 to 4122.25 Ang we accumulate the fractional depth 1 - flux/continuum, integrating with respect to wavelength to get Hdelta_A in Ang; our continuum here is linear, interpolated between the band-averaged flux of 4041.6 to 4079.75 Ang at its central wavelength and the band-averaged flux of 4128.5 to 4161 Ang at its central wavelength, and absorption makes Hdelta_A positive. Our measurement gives 5.3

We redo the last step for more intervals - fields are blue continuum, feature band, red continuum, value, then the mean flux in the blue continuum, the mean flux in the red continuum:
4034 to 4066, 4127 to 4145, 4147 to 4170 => 1.35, 121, 117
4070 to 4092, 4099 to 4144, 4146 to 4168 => 6.10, 115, 117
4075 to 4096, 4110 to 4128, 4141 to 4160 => 1.73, 113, 113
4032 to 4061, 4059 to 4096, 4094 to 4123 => -3.60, 119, 94.3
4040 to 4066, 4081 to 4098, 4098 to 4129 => -1.20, 120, 95.7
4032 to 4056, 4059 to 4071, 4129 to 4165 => -0.70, 119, 113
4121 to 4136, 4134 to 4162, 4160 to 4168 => 0.51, 111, 118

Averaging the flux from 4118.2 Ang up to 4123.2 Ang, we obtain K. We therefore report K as 110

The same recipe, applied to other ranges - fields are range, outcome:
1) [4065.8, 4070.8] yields 124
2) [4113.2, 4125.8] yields 104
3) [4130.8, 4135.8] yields 114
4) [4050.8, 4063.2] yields 122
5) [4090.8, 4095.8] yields 109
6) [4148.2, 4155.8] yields 116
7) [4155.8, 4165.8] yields 120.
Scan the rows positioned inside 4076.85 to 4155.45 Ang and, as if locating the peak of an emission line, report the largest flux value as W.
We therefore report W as 123.4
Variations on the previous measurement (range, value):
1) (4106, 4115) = 93.53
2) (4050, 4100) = 127.6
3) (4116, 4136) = 117.6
